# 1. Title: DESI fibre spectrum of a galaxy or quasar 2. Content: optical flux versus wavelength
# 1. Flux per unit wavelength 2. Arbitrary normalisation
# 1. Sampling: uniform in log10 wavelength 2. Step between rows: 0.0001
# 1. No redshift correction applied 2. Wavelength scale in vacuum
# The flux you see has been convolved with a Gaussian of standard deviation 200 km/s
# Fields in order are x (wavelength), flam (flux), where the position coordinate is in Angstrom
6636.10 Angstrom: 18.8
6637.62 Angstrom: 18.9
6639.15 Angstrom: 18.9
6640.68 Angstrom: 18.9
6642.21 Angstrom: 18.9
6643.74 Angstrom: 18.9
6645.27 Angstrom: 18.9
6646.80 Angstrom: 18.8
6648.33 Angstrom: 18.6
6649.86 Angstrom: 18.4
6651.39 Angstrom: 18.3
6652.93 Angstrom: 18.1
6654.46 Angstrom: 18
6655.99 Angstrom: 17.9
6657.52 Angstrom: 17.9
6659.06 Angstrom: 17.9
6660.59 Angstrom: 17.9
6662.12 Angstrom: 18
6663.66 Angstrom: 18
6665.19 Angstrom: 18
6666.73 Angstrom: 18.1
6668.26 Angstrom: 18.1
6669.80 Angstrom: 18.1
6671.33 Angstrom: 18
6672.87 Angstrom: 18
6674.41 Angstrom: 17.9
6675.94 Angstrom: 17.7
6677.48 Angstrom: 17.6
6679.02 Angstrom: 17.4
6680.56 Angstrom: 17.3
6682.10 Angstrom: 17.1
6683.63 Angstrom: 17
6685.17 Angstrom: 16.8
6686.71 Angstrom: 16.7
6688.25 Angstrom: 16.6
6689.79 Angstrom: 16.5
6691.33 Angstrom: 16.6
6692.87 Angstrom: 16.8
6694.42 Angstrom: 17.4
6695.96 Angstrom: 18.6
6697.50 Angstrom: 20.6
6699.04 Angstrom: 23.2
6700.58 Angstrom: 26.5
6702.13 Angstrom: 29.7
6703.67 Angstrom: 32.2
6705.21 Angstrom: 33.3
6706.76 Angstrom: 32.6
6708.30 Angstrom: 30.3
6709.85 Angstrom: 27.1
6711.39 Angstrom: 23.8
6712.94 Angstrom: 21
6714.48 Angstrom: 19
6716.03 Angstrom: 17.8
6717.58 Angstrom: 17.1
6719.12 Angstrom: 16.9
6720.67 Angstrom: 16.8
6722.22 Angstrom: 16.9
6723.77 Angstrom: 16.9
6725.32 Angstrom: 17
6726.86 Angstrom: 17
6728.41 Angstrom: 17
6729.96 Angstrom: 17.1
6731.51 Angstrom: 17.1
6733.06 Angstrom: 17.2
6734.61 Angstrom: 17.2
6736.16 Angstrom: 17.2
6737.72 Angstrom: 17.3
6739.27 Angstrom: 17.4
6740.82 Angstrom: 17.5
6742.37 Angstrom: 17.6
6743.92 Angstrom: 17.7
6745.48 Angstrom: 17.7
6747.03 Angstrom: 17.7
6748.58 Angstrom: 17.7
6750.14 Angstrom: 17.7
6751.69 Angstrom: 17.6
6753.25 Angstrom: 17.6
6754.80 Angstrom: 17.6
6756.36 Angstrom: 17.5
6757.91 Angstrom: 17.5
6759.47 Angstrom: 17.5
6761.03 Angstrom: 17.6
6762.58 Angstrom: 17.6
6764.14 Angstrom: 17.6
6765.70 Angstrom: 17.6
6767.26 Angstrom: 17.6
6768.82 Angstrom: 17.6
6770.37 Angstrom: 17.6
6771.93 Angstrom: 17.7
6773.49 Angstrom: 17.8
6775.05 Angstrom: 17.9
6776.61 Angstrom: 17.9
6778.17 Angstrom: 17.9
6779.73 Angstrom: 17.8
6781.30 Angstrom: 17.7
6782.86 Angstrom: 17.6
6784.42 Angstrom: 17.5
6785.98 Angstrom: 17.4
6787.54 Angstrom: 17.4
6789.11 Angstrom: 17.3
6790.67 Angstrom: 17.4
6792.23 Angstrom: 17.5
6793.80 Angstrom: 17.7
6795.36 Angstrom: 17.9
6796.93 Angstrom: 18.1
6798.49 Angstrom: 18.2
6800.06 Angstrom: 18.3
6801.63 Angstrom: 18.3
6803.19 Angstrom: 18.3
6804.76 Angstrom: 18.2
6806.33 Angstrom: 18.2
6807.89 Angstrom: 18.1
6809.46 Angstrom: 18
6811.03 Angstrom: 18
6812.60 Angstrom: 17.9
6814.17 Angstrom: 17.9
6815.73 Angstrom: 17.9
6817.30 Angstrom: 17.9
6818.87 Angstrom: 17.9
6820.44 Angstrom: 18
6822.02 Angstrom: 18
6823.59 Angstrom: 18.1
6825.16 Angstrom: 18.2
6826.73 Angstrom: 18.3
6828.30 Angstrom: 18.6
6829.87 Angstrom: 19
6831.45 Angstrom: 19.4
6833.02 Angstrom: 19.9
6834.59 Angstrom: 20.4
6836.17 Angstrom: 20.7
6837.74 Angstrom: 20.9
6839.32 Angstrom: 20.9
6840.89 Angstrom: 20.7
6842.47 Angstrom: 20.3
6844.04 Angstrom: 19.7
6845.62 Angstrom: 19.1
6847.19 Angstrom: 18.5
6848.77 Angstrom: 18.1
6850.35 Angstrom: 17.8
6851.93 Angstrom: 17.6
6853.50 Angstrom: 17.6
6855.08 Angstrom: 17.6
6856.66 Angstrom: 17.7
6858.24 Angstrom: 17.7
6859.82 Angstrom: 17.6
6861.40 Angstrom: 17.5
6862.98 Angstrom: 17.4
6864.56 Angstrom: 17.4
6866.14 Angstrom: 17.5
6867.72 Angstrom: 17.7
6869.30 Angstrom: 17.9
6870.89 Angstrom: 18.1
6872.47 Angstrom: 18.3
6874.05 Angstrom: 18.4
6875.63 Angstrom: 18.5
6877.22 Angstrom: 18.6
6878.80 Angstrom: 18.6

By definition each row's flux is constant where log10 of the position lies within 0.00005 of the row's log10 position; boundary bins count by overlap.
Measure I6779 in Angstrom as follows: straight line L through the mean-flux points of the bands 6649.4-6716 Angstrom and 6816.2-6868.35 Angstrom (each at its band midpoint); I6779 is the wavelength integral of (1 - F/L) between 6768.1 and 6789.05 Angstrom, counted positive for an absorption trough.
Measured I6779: 1.7 Angstrom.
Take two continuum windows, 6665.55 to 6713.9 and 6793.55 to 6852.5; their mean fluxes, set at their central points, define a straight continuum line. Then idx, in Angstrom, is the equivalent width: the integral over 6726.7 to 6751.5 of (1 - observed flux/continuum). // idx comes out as 3.31 Angstrom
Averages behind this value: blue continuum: 20.9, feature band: 17.4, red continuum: 18.7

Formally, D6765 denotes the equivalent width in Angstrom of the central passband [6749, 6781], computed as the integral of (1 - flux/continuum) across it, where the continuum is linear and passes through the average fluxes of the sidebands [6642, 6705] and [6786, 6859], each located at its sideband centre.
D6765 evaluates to 1.7 Angstrom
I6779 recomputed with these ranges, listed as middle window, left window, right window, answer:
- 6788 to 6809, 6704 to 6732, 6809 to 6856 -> 1.60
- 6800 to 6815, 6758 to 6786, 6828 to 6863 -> 0.14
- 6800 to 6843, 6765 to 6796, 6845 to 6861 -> -2.42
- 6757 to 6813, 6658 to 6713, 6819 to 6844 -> 5.56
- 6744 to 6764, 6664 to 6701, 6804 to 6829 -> 0.53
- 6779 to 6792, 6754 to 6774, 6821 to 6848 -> 0.47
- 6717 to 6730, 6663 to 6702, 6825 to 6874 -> 1.05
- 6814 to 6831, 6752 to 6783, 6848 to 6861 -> -0.49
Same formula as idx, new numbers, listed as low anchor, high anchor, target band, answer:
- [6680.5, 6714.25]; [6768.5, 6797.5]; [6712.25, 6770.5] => 6.8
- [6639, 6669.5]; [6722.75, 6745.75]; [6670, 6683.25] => 0.3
